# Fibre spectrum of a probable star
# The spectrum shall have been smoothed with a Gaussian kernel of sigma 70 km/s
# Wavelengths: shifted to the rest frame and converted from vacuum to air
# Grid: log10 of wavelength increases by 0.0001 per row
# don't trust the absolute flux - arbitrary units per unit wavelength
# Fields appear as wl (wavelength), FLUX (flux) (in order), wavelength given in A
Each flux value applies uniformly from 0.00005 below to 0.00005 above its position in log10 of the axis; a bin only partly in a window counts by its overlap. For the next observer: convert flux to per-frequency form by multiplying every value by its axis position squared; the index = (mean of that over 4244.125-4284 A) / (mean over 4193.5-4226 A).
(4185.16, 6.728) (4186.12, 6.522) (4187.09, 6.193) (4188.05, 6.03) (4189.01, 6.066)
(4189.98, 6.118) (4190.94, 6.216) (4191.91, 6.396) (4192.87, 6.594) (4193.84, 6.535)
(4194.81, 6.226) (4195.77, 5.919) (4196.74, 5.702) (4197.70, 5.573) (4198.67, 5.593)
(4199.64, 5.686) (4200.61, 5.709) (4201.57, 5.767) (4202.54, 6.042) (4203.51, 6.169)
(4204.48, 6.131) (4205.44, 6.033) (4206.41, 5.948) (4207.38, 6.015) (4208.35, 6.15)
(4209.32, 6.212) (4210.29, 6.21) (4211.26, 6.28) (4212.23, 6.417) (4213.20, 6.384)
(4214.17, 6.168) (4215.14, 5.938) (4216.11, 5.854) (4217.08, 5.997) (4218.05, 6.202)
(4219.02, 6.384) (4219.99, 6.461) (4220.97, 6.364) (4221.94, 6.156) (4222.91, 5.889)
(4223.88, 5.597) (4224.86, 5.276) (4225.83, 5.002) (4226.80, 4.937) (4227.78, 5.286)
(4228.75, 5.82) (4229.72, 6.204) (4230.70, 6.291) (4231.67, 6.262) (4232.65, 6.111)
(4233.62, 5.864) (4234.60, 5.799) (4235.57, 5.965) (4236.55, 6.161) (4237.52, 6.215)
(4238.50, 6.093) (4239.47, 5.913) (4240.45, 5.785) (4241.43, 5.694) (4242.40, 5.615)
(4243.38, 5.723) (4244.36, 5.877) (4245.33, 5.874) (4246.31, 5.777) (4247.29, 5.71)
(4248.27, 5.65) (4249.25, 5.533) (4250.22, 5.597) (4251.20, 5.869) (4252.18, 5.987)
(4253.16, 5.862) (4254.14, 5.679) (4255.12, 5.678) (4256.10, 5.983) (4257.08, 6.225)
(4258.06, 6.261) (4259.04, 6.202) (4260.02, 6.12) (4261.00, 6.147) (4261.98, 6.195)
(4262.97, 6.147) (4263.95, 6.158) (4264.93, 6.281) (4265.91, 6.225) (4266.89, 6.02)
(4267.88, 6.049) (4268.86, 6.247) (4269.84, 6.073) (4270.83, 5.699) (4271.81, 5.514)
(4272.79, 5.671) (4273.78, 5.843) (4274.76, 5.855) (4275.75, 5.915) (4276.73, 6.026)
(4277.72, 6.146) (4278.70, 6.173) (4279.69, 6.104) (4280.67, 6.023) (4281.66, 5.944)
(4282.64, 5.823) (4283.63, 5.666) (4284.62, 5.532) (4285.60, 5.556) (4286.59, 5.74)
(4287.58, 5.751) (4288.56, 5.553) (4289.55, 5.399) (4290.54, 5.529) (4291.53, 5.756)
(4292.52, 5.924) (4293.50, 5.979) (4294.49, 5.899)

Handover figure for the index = 1.02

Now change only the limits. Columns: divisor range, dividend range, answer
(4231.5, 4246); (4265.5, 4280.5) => 1.02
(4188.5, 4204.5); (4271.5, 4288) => 1.01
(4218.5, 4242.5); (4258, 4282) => 1.04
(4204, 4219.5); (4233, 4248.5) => 0.97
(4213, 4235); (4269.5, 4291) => 1.01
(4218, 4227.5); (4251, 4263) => 1.06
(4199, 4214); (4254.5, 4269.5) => 1.04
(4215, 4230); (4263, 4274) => 1.05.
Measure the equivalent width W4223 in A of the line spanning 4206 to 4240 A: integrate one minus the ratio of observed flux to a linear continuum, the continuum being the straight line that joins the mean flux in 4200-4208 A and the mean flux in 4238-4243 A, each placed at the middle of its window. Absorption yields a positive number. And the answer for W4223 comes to -0.6 A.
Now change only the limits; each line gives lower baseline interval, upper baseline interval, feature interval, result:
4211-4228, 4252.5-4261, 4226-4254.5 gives 0.7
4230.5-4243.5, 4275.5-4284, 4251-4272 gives -0.2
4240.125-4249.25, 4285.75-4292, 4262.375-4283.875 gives -1.3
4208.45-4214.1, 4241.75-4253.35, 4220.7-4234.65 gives 0.6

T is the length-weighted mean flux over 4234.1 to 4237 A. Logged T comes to 5.96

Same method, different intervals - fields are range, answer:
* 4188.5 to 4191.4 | 6.14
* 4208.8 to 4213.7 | 6.3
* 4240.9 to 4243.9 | 5.68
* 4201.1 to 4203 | 5.9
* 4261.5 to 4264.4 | 6.15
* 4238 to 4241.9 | 5.86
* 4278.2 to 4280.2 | 6.16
